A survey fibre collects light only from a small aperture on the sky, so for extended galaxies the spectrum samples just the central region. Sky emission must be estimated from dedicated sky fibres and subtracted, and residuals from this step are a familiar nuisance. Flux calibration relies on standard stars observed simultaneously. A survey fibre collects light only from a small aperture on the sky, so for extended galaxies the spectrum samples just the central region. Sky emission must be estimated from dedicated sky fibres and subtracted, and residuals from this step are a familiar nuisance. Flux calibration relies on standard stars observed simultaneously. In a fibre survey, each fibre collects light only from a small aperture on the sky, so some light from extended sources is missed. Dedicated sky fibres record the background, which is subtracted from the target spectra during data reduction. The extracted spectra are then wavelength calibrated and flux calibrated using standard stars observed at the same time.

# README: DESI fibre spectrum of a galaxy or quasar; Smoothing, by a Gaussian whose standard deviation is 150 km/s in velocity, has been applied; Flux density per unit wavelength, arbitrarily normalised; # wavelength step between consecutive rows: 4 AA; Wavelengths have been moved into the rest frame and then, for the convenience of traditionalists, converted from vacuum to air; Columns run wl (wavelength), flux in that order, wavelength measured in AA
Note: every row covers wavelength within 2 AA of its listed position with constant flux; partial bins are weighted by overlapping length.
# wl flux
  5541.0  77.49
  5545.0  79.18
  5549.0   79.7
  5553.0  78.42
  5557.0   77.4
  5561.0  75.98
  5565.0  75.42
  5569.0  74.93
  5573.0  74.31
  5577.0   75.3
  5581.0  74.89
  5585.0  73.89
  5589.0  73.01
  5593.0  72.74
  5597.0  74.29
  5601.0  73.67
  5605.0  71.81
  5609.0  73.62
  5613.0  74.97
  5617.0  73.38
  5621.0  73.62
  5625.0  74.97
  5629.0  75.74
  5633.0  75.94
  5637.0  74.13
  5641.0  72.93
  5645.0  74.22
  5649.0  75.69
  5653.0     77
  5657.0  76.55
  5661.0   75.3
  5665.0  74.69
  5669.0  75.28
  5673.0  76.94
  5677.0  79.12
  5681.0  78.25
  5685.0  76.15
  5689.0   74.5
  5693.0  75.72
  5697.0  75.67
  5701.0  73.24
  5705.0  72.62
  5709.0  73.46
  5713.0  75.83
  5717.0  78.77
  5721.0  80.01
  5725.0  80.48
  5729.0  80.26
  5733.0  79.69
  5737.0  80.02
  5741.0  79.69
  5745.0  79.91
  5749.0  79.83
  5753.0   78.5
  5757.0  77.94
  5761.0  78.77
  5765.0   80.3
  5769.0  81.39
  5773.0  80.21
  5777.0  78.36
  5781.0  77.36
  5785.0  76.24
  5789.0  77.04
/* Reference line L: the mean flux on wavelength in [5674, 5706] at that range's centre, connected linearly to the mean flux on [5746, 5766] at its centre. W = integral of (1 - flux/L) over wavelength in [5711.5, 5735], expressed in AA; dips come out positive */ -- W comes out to -0.5 AA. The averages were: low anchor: 75.8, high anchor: 79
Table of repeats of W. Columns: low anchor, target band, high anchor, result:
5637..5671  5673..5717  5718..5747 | 1.12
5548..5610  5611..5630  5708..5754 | 0.39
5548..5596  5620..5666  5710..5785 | 1.08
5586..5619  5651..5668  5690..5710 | -0.45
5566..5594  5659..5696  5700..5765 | 0.28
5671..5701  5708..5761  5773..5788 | -1.26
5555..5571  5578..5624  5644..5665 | 1.31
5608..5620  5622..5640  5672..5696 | -0.08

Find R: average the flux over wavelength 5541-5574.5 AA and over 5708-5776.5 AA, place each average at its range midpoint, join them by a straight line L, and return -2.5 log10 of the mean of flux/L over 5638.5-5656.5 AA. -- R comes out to 0.04 mag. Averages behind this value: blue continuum 77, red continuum 79.2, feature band 75.1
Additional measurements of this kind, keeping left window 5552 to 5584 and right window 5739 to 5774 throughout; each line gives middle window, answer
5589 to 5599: 0.04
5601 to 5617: 0.04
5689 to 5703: 0.05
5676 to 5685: 0.00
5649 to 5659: 0.01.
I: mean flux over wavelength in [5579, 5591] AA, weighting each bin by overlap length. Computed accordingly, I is 73.9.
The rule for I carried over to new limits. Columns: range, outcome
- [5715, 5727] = 79.8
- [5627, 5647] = 74.6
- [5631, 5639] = 75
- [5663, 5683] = 76.9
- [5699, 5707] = 72.9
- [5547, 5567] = 77.4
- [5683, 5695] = 75.5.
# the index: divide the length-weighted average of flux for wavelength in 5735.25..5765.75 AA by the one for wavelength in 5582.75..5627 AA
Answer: 1.08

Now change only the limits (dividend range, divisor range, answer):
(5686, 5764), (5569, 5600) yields 1.05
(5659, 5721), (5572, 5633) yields 1.02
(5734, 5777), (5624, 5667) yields 1.06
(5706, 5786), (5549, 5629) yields 1.05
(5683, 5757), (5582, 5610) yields 1.06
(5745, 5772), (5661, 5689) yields 1.04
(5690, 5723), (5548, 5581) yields 0.99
